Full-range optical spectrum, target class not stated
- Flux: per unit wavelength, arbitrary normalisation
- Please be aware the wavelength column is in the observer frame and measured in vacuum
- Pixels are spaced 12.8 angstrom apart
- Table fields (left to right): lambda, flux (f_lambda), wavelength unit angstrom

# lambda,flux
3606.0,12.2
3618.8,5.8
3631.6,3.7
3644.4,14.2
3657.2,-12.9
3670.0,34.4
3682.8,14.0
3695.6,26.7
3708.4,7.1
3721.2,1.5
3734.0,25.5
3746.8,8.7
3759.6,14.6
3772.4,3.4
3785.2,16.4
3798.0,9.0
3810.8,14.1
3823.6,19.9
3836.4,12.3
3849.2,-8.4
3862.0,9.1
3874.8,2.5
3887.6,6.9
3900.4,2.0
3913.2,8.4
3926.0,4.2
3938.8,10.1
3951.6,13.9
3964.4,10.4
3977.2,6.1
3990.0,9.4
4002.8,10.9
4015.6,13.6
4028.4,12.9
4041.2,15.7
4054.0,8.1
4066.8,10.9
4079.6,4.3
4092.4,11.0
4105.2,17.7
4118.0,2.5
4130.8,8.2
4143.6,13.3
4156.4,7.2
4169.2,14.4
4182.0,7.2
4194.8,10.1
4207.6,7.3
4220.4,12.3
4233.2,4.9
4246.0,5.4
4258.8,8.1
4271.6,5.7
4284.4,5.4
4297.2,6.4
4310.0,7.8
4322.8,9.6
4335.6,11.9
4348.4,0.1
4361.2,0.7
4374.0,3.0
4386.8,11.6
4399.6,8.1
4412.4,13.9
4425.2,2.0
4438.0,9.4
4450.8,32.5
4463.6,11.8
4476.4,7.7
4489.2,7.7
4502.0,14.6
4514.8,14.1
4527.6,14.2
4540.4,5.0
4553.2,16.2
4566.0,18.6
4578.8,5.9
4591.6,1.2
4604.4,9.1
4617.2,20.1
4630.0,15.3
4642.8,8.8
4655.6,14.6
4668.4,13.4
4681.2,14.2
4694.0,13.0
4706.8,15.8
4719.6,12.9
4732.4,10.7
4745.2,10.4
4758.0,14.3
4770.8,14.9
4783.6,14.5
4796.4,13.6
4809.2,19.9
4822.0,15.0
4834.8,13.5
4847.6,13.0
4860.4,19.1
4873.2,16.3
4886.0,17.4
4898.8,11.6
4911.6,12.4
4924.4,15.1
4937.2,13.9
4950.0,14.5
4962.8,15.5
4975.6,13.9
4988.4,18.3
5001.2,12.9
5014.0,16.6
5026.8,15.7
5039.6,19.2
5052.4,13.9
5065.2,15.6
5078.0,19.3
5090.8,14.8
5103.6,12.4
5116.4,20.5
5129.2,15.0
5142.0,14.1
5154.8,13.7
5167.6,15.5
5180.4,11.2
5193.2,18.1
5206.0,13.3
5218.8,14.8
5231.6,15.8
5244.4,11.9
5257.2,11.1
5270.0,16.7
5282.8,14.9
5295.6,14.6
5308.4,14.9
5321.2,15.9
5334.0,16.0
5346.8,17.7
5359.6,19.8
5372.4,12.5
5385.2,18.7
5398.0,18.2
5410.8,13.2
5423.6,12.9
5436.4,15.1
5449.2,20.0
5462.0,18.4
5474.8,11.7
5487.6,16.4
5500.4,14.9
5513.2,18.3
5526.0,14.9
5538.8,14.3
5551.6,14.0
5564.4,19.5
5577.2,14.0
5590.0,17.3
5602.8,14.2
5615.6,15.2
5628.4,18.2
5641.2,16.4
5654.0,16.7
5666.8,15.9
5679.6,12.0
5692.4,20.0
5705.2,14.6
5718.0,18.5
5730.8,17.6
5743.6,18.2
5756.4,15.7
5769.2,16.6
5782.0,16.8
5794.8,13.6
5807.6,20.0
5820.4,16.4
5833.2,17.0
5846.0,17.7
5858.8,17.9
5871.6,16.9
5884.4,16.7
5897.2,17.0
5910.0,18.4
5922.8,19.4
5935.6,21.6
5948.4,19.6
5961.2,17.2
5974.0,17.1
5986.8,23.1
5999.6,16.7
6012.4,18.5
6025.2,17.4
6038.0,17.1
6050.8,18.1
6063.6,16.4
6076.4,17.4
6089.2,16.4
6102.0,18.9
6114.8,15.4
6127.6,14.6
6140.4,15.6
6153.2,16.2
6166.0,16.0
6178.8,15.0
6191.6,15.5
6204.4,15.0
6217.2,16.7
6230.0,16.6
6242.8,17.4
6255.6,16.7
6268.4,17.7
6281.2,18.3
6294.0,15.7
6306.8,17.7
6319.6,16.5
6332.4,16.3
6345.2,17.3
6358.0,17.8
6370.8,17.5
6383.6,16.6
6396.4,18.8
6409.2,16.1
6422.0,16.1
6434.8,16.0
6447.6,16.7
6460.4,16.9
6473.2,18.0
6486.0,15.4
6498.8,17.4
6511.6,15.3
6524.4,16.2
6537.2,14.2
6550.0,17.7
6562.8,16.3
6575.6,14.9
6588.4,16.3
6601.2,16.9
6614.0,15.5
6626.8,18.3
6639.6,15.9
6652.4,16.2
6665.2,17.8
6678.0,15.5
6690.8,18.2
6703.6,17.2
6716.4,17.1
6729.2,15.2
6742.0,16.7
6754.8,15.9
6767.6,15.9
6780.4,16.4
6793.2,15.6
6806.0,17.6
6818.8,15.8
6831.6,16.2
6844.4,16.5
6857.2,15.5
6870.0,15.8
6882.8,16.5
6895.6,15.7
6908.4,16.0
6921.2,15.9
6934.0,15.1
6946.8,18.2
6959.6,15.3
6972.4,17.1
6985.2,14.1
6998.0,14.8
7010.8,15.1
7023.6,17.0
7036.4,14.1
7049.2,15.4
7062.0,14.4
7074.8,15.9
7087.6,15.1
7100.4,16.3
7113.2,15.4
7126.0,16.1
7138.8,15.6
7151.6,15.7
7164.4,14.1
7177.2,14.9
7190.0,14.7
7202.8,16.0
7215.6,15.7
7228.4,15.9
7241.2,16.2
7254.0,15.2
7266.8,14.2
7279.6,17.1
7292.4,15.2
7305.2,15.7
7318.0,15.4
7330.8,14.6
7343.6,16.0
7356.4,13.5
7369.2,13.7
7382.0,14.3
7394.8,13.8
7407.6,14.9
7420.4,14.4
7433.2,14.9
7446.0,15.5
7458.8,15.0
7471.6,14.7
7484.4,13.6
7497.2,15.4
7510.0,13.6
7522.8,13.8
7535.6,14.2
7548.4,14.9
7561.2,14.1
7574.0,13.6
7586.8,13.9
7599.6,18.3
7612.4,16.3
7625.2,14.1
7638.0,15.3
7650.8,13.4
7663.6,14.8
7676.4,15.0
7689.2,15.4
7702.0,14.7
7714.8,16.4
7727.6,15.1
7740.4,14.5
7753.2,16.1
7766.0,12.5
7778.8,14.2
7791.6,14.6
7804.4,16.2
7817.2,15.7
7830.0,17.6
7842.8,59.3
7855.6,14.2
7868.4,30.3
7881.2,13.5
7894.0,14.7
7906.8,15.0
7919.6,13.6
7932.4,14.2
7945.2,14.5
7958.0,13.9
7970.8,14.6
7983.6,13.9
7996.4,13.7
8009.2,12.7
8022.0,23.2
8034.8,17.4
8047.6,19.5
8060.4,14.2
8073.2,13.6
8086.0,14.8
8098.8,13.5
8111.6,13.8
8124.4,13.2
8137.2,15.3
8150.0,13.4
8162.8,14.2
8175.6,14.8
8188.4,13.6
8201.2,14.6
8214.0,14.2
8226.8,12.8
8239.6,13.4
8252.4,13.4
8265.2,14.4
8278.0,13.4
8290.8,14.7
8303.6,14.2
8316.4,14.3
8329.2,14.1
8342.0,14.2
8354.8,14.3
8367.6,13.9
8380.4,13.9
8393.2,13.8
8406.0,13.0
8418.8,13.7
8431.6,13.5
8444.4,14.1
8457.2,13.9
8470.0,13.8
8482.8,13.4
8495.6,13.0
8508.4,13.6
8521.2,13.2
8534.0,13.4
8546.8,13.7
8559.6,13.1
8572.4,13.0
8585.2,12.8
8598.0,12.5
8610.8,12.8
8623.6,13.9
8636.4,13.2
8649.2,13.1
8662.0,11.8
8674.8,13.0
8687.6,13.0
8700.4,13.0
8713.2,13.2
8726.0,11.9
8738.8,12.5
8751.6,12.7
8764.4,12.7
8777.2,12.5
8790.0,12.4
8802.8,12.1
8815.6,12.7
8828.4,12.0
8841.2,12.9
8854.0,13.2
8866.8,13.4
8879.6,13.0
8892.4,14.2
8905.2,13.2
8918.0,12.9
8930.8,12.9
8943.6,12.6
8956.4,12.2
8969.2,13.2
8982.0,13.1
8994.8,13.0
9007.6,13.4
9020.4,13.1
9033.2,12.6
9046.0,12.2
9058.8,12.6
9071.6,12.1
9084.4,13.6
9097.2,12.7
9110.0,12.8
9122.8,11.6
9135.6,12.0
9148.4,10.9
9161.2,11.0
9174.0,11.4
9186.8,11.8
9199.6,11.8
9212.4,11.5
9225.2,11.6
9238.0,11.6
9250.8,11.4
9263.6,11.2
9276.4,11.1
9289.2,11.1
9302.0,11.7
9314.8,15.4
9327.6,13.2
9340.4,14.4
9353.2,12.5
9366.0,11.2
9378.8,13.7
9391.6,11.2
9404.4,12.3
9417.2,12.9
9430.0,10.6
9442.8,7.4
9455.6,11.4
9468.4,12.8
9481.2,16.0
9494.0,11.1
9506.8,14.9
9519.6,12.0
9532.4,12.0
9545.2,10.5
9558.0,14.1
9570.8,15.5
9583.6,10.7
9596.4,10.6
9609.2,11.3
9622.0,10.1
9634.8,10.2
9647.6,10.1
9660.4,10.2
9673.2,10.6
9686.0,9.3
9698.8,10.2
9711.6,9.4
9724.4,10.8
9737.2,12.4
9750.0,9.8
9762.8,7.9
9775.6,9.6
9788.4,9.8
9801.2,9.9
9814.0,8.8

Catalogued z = 0.19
